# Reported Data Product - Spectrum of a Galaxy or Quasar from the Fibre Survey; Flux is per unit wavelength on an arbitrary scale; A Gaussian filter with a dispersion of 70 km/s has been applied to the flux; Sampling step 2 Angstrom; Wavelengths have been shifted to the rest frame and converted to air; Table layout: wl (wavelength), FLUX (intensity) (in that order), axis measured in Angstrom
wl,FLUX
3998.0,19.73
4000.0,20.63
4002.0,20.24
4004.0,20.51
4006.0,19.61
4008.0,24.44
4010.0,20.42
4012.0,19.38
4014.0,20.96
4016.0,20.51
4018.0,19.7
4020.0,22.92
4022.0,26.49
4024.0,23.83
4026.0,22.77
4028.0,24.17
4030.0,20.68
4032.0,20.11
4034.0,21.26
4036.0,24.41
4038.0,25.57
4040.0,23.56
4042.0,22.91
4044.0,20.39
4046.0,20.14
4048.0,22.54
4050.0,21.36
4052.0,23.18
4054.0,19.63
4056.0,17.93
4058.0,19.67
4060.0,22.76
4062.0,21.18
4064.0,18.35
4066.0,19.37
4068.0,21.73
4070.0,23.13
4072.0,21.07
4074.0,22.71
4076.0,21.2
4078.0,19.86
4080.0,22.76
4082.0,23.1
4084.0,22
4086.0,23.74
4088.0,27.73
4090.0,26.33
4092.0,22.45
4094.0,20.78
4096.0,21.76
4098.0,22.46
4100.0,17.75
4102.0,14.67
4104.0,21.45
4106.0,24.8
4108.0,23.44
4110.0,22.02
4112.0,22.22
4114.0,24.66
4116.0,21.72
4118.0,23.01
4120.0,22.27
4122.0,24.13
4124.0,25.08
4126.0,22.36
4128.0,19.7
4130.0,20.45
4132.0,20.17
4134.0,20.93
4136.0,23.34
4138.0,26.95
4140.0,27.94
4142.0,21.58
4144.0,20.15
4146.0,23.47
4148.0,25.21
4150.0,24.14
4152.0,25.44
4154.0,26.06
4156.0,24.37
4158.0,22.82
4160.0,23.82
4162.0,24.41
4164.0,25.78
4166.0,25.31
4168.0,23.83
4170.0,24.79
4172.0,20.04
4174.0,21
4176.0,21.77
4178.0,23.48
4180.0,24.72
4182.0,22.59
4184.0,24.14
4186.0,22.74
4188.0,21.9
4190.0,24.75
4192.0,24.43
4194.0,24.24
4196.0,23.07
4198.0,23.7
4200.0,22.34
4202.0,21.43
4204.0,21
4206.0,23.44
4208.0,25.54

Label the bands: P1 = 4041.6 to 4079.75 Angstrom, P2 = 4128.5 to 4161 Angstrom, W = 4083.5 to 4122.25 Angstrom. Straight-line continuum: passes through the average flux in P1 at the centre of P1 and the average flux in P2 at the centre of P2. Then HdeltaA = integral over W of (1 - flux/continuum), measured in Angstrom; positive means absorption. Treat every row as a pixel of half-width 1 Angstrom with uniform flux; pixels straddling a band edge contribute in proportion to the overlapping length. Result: -0.3 Angstrom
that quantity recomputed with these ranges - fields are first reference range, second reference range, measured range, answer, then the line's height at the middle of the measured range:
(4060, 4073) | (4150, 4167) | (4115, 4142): 0.7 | 23.5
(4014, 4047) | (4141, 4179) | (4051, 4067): 1.7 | 22.7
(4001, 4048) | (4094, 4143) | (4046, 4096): 0.7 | 22.1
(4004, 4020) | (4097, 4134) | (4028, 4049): -1.2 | 21.1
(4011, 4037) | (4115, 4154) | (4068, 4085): 0.5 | 22.6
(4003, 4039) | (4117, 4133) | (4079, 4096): -1.1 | 22.1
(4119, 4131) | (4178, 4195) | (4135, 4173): -2.0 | 23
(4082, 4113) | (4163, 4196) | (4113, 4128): -0.3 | 22.6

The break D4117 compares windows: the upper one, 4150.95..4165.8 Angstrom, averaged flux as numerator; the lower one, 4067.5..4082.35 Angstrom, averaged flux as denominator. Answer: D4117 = 1.13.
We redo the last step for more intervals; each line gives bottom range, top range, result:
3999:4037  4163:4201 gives 1.08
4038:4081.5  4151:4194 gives 1.11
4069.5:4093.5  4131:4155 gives 1.04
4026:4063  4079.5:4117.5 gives 1.03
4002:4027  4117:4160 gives 1.07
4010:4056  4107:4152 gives 1.05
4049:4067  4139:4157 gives 1.19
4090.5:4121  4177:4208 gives 1.07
